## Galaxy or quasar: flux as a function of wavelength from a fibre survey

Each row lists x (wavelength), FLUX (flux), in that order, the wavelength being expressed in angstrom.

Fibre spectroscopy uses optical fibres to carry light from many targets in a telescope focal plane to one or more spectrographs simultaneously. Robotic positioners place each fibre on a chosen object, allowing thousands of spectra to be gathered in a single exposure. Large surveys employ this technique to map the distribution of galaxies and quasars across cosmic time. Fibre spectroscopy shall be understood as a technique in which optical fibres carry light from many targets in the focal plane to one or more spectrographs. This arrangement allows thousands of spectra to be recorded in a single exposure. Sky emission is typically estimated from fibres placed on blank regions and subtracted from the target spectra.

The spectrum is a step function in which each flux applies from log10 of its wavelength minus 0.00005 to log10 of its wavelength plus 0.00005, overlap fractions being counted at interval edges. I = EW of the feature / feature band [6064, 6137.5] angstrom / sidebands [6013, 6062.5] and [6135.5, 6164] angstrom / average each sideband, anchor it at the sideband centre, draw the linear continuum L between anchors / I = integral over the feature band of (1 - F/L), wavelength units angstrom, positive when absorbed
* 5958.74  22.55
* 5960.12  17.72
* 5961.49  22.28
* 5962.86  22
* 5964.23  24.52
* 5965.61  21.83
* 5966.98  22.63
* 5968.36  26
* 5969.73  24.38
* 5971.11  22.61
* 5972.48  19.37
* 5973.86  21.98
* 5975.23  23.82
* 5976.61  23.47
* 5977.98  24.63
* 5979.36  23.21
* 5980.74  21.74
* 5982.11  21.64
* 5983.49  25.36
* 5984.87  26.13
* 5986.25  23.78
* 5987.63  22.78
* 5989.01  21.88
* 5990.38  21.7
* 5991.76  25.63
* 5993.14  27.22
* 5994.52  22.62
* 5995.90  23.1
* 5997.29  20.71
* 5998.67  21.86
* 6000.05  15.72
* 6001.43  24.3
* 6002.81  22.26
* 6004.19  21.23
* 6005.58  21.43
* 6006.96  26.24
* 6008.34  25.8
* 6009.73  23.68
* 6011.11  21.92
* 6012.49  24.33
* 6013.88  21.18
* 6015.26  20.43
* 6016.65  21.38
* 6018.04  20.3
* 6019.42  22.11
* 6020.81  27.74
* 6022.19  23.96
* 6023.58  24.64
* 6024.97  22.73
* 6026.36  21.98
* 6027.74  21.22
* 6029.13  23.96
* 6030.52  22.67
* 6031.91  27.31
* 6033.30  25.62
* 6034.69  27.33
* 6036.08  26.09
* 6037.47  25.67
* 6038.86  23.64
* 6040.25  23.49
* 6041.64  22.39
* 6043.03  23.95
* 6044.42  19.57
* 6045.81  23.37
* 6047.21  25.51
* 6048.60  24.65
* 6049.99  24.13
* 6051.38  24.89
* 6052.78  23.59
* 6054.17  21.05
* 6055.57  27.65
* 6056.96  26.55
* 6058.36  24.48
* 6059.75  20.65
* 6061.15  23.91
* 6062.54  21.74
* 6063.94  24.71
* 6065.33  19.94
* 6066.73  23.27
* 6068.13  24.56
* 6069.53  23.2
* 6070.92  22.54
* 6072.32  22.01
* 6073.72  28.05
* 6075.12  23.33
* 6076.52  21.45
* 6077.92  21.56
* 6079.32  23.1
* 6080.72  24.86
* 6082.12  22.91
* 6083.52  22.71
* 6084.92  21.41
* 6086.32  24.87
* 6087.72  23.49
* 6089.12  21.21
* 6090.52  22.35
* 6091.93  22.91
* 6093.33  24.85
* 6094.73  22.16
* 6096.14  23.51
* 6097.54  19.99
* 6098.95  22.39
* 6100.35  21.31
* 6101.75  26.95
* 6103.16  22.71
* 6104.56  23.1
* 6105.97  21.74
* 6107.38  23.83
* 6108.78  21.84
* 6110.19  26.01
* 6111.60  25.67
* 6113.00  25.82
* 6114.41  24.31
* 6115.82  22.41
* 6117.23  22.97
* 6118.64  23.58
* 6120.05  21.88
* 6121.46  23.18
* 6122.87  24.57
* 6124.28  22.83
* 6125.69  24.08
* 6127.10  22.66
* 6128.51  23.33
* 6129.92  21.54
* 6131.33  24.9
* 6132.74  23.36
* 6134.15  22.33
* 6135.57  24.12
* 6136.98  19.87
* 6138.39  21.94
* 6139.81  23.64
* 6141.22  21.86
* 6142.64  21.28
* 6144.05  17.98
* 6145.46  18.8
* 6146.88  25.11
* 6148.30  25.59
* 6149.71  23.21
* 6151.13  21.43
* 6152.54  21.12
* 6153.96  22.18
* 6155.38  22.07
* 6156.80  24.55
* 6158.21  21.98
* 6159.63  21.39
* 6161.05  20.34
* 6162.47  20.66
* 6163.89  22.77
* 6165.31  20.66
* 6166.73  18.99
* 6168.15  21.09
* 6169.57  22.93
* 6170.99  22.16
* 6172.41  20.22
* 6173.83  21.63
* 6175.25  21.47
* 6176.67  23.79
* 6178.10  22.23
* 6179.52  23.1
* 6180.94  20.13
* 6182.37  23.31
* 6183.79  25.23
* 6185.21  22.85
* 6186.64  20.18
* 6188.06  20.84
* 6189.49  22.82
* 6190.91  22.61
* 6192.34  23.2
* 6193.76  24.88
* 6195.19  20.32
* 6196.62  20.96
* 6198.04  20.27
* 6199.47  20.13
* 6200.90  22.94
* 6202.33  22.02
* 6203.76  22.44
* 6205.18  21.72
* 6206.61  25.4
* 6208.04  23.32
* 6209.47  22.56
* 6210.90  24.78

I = -1.5 angstrom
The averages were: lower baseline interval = 23.7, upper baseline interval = 21.9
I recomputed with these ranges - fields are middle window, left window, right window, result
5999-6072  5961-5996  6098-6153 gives -0.6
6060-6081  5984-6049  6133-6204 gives -0.3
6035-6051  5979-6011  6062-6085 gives -0.6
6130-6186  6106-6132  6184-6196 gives 1.9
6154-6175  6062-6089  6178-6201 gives 0.7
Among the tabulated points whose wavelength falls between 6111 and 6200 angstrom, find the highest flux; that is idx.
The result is 25.82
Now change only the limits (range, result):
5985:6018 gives 27.22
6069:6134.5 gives 28.05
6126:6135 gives 24.9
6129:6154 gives 25.59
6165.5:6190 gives 25.23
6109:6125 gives 26.01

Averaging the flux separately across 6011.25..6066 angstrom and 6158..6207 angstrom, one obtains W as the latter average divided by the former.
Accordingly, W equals 0.9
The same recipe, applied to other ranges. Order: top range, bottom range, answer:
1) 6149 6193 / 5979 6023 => 0.96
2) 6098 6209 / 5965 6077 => 0.96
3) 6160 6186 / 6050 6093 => 0.94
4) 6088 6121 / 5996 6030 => 1.03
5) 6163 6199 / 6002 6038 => 0.93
